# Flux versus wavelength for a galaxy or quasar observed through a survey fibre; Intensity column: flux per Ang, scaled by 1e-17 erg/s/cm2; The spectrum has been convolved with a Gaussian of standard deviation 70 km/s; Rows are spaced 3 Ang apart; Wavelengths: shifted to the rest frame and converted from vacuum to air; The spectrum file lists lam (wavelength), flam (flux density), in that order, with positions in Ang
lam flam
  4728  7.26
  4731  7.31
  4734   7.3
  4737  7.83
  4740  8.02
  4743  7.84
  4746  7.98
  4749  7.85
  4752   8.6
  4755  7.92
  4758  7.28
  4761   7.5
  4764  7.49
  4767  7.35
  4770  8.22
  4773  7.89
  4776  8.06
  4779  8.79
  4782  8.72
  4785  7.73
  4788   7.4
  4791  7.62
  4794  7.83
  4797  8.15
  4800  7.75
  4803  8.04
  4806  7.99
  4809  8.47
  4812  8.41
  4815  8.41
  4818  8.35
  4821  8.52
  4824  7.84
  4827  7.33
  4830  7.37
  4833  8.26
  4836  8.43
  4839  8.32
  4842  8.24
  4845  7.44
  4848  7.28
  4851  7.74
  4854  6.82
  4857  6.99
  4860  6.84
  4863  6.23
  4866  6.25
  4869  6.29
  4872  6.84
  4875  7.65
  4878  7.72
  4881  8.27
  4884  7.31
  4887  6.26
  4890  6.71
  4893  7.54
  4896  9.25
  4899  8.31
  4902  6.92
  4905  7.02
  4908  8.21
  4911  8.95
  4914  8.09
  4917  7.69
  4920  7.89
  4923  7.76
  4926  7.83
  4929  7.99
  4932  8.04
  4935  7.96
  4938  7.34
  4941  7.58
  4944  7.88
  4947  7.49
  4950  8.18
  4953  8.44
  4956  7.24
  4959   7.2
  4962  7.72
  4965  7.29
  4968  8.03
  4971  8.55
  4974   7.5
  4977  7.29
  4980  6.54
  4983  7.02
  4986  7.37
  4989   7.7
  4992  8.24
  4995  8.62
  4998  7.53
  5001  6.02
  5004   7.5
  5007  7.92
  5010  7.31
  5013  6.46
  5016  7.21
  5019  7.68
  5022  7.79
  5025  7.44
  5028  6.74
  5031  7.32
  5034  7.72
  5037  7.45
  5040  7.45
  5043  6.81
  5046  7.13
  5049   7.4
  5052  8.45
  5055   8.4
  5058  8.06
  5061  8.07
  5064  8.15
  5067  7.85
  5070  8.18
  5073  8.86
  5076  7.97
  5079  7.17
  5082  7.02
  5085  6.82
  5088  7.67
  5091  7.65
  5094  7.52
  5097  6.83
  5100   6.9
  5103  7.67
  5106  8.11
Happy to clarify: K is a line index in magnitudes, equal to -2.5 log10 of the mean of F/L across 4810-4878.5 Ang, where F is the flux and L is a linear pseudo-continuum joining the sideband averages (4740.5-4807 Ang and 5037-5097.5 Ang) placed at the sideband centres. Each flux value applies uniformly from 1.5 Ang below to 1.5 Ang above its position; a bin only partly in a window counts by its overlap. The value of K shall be 0.043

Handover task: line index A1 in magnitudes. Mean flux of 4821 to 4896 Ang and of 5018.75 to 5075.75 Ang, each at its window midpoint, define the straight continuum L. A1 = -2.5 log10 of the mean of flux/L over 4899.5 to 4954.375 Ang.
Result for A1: -0.05 mag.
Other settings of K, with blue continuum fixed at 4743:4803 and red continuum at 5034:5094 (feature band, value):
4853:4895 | 0.12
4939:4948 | 0.02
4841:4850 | 0.03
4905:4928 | -0.03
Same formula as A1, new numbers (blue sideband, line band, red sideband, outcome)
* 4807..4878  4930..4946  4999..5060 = -0.04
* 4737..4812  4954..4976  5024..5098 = 0.01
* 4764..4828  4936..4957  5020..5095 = 0.01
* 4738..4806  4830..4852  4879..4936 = -0.01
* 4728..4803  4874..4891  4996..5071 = 0.05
